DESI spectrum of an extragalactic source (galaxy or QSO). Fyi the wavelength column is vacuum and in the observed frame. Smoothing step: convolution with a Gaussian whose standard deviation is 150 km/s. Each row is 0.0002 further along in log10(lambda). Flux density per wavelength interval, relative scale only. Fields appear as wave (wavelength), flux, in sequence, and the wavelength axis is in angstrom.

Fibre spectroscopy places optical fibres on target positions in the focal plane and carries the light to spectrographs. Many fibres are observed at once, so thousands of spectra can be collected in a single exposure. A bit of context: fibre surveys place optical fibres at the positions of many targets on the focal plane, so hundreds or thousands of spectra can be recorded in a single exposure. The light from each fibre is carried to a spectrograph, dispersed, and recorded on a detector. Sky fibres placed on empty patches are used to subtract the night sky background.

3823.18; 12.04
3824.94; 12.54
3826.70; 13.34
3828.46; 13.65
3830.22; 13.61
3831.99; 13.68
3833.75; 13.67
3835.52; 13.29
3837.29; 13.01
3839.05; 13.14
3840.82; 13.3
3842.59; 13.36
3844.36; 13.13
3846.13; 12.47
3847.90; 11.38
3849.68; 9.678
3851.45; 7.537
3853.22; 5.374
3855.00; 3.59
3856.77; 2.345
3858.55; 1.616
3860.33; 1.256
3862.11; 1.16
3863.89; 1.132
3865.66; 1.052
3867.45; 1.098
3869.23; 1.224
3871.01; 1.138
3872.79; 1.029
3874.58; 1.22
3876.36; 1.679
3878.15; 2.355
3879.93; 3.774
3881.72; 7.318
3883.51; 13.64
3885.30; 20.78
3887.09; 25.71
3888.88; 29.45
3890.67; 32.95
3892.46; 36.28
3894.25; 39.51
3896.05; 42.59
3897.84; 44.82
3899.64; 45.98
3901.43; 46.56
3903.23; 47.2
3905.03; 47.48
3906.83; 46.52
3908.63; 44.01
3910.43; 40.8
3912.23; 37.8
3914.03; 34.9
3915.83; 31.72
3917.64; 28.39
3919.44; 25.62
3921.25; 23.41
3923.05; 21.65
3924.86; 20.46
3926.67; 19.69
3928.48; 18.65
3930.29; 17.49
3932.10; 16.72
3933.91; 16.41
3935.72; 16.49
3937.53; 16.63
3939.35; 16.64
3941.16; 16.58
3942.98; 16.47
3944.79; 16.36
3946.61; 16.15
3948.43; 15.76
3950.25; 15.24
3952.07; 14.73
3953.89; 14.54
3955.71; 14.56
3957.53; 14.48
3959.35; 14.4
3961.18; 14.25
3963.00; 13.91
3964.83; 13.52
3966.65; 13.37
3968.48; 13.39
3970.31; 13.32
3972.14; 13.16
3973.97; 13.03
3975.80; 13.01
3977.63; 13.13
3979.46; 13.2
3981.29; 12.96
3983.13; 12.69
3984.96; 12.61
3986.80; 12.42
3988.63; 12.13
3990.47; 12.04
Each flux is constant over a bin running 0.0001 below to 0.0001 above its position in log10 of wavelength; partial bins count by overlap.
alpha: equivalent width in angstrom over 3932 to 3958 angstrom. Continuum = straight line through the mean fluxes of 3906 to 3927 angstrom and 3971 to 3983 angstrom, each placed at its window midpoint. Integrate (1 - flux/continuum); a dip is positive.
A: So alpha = 7.85 angstrom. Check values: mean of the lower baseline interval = 31.5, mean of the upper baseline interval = 13.1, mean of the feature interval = 15.8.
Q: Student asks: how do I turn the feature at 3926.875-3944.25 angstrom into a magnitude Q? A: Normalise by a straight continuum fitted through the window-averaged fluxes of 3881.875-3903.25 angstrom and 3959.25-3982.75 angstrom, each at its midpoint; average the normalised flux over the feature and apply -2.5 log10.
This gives 0.313 mag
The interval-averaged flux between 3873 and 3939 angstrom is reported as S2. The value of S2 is 26.5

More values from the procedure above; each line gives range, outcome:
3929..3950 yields 16.5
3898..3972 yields 23.4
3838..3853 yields 11.5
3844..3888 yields 6.03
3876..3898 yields 23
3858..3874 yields 1.18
